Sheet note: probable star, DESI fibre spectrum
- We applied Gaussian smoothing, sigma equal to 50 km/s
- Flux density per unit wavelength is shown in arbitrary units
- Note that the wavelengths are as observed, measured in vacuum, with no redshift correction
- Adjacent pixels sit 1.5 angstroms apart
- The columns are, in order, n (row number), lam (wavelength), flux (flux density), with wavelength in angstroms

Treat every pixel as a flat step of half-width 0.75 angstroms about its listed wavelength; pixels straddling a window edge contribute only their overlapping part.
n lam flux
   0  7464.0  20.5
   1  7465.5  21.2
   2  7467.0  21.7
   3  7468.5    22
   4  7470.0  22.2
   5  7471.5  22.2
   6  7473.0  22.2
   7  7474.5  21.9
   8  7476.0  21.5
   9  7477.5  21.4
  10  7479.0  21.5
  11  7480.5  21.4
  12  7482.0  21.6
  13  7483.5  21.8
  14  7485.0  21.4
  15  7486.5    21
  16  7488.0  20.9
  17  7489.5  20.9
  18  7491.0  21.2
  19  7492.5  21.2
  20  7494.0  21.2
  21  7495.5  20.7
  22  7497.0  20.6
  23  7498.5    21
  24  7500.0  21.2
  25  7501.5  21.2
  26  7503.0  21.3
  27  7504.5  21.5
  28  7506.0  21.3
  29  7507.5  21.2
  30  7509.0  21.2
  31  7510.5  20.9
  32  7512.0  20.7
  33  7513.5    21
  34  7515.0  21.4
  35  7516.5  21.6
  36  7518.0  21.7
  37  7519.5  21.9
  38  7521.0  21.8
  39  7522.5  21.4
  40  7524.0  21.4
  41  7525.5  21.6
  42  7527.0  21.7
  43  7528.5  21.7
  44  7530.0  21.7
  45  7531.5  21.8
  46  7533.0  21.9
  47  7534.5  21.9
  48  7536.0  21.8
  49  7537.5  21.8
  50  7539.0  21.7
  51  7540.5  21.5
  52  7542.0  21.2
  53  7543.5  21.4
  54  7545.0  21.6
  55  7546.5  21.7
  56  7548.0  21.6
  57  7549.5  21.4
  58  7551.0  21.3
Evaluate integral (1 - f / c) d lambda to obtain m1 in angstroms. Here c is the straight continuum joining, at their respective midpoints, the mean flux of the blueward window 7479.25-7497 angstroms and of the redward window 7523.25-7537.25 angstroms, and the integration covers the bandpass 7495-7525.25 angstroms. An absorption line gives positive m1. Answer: 0.3 angstroms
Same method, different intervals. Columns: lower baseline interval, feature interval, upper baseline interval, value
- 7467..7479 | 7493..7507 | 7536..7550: 0.4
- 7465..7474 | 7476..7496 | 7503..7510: 0.4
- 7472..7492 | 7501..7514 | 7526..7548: 0.2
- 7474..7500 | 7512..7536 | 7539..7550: -0.2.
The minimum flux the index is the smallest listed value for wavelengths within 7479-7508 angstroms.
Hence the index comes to 20.6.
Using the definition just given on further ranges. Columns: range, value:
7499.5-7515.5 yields 20.7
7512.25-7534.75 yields 21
